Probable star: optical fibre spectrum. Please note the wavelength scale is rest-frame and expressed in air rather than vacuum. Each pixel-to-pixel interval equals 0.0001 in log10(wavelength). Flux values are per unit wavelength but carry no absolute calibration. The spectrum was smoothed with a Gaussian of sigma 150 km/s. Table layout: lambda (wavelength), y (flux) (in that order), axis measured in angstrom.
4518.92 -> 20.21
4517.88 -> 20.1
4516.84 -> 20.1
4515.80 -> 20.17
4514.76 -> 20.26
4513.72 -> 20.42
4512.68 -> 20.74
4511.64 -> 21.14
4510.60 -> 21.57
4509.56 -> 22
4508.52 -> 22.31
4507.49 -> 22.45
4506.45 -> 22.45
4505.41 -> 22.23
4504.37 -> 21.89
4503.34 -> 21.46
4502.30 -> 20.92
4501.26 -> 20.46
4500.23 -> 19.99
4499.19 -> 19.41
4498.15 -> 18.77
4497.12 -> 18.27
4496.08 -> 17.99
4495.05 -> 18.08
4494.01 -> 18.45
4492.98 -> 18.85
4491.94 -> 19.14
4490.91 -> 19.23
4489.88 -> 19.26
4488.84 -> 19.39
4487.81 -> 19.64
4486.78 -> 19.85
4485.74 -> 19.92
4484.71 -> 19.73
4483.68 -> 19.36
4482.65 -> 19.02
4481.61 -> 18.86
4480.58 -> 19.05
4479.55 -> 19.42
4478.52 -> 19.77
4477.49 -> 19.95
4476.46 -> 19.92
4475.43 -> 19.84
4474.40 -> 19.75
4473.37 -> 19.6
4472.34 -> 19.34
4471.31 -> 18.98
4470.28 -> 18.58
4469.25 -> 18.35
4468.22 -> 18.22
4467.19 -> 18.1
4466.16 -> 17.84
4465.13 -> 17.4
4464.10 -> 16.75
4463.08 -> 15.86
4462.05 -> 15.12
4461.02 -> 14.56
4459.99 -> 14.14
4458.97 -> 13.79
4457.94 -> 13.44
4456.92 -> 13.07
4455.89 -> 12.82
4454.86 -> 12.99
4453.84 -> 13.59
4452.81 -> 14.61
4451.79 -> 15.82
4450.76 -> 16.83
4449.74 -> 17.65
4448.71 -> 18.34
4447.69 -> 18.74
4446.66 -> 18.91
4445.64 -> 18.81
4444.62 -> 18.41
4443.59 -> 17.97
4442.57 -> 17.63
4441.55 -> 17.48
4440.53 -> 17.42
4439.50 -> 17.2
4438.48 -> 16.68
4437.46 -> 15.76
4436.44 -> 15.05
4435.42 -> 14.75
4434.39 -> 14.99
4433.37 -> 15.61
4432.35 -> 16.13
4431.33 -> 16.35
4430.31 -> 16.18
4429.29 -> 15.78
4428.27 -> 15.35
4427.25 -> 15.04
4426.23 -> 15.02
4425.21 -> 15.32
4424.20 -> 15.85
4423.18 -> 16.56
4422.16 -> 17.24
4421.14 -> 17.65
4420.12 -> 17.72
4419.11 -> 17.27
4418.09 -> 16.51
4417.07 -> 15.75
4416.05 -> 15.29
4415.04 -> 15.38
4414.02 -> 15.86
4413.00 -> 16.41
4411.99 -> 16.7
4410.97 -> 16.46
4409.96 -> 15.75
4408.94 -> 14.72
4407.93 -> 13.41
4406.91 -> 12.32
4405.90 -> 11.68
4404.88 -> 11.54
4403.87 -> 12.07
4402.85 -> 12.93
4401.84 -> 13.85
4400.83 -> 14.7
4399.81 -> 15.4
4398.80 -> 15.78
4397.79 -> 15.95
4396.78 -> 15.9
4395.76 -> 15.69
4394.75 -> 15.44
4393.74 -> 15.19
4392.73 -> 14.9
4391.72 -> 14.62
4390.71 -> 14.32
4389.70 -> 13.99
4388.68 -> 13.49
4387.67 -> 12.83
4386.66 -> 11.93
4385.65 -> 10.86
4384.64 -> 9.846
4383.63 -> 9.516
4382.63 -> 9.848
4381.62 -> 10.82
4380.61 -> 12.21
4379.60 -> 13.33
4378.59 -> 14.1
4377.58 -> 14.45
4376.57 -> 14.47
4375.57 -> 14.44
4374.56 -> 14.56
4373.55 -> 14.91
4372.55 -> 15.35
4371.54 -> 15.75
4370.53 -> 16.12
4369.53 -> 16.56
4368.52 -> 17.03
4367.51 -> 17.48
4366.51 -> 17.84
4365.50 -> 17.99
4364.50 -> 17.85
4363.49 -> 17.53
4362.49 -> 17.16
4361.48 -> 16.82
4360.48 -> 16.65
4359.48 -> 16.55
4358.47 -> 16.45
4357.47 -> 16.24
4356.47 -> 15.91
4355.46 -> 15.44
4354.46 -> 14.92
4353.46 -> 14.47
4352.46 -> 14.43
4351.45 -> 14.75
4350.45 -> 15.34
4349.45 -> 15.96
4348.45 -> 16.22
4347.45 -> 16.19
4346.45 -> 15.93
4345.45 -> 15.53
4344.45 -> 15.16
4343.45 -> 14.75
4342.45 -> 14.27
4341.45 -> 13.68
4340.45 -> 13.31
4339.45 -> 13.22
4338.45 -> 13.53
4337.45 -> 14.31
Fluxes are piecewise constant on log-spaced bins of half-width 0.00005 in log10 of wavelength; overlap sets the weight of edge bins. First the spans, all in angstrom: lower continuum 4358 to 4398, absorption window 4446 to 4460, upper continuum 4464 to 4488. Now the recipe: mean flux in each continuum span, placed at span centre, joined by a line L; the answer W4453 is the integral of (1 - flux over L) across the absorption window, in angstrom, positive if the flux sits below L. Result 2.04 angstrom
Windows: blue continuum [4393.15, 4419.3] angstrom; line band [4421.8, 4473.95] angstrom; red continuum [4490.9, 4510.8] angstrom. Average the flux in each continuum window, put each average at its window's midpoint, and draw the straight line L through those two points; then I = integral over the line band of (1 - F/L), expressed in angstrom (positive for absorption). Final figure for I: 2.6 angstrom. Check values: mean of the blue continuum 14.9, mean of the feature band 16.4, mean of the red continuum 20.3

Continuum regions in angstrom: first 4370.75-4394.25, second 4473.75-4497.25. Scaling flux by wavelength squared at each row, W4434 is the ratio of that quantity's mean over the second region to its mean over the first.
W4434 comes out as 1.51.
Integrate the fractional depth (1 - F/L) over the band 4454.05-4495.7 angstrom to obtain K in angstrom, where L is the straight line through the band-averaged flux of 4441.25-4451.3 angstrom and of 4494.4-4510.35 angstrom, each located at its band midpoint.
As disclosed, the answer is 3.29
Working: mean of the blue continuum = 18.1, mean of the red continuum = 20.6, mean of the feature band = 17.9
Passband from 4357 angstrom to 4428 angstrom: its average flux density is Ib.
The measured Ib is 15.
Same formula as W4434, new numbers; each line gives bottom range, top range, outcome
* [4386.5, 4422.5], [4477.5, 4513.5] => 1.40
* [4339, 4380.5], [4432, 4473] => 1.10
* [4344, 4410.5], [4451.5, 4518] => 1.34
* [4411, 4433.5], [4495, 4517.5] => 1.33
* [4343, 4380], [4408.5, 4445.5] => 1.06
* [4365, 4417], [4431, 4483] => 1.22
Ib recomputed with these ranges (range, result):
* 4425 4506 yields 17.7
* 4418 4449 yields 16.7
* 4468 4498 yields 19.2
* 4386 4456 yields 15.5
